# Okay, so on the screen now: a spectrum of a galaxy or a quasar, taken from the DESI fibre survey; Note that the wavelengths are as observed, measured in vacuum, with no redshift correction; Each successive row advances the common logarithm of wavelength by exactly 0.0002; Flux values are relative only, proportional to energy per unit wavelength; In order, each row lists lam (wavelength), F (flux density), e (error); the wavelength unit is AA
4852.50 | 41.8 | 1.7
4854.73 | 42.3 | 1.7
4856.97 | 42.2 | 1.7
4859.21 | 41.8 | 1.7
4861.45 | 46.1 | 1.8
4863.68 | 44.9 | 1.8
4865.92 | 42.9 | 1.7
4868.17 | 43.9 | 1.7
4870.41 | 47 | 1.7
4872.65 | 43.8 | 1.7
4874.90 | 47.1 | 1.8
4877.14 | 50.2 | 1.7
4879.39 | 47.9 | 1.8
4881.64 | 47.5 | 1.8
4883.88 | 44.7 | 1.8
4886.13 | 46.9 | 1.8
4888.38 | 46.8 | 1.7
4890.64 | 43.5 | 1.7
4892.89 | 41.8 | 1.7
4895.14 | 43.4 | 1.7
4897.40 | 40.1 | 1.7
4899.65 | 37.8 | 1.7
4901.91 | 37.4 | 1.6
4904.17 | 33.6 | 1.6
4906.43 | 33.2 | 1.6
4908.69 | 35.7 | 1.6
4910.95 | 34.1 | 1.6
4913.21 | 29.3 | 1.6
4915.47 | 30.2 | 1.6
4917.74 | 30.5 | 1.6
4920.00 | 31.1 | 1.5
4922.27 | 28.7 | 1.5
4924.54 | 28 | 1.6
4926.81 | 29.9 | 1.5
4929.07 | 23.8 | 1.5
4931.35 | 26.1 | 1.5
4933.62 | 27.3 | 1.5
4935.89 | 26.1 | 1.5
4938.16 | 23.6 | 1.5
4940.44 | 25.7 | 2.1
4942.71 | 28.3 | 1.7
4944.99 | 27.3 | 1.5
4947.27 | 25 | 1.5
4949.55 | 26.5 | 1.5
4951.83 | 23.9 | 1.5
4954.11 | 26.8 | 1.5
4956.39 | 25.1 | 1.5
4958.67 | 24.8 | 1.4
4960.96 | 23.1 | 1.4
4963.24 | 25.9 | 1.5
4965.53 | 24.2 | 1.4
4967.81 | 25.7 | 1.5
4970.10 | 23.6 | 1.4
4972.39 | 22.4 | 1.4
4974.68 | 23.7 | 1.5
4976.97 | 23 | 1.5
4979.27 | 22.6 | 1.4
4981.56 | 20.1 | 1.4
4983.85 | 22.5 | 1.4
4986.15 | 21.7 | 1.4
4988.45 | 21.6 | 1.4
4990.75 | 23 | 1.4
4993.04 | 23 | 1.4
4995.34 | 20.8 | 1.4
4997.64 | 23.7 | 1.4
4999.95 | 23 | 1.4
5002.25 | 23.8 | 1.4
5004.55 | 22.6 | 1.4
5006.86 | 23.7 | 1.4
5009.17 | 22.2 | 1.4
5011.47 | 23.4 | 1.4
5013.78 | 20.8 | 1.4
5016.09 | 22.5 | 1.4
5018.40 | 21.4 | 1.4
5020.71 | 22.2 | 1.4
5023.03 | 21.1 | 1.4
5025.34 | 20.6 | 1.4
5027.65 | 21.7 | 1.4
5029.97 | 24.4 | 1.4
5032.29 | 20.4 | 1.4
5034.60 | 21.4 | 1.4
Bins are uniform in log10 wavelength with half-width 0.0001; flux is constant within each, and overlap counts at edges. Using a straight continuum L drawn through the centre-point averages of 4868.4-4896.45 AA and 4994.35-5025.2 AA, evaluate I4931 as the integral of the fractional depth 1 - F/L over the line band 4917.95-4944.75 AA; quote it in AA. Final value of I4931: 6.9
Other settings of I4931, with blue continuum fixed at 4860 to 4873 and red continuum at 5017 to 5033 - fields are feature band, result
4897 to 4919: 2.7 AA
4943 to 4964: 4.3 AA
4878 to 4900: -1.5 AA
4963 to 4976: 2.5 AA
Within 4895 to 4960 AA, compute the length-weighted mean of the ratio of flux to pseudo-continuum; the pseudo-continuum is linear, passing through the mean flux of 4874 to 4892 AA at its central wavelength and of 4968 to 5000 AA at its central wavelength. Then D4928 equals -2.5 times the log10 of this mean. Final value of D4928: 0.22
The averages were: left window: 46.8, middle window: 29.5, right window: 22.6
